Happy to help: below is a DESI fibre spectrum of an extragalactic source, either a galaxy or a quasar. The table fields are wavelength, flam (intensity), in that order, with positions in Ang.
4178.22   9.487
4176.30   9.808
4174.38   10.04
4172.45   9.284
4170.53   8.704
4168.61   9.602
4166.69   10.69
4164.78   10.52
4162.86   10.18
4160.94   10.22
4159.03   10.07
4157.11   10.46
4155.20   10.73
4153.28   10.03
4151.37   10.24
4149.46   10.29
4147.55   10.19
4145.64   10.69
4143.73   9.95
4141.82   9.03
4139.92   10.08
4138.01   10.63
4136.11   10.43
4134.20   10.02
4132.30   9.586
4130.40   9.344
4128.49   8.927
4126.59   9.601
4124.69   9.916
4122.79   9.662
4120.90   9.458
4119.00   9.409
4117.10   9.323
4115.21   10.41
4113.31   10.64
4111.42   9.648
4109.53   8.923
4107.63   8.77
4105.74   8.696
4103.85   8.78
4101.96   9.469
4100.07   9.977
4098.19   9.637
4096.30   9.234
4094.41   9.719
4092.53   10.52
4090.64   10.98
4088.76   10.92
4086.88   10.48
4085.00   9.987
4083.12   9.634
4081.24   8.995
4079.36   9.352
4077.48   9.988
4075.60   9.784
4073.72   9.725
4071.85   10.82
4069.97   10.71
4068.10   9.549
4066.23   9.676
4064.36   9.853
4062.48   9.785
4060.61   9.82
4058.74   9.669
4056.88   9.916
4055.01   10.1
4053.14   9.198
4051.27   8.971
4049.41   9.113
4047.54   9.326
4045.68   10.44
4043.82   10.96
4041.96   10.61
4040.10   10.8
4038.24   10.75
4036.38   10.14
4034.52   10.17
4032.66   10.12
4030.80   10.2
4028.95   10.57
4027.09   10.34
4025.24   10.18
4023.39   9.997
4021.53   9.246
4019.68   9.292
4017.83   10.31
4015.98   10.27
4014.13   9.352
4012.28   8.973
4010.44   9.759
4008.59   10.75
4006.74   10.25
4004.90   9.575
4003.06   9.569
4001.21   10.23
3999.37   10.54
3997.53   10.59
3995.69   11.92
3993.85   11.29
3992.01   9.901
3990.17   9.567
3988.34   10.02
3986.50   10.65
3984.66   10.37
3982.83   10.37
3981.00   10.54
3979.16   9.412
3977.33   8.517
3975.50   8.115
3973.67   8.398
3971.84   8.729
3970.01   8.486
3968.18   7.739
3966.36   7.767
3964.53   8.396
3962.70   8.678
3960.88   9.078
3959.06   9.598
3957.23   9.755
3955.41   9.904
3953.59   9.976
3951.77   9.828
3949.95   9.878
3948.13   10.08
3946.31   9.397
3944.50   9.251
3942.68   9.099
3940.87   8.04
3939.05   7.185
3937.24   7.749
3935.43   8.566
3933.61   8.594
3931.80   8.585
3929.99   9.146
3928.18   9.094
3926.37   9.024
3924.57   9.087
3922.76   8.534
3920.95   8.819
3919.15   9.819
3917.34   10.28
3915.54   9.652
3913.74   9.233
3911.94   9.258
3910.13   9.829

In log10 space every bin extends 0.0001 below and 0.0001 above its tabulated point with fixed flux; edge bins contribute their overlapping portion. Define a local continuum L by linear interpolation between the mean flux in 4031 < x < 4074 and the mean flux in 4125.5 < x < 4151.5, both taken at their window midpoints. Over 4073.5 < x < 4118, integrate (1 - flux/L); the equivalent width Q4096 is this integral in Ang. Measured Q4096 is 1.05 Ang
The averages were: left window 10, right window 9.92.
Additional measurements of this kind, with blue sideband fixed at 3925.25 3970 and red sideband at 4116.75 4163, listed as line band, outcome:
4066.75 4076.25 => -0.5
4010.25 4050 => -2.9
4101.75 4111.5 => 0.8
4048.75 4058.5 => 0.0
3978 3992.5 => -1.5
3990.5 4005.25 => -2.0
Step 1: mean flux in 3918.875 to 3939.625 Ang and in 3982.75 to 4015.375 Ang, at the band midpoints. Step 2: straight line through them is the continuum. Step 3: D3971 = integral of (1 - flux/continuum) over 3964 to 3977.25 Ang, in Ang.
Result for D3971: 1.8 Ang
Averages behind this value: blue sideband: 8.67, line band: 8.25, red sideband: 10.2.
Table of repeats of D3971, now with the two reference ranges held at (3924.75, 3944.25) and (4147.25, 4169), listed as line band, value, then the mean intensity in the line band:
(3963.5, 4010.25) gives -3.7 Ang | 9.67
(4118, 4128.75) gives 0.5 Ang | 9.53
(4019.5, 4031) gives -0.9 Ang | 10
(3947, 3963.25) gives -1.8 Ang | 9.66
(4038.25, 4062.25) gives -1.2 Ang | 9.94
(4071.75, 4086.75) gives -0.1 Ang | 9.76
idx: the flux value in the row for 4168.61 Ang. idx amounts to 9.602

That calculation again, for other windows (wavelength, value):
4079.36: 9.352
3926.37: 9.024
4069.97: 10.71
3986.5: 10.65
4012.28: 8.973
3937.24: 7.749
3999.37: 10.54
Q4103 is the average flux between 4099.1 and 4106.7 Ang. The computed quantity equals 9.24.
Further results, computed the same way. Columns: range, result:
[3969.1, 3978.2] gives 8.45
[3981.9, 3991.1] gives 10.2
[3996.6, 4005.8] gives 10.1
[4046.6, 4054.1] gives 9.15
